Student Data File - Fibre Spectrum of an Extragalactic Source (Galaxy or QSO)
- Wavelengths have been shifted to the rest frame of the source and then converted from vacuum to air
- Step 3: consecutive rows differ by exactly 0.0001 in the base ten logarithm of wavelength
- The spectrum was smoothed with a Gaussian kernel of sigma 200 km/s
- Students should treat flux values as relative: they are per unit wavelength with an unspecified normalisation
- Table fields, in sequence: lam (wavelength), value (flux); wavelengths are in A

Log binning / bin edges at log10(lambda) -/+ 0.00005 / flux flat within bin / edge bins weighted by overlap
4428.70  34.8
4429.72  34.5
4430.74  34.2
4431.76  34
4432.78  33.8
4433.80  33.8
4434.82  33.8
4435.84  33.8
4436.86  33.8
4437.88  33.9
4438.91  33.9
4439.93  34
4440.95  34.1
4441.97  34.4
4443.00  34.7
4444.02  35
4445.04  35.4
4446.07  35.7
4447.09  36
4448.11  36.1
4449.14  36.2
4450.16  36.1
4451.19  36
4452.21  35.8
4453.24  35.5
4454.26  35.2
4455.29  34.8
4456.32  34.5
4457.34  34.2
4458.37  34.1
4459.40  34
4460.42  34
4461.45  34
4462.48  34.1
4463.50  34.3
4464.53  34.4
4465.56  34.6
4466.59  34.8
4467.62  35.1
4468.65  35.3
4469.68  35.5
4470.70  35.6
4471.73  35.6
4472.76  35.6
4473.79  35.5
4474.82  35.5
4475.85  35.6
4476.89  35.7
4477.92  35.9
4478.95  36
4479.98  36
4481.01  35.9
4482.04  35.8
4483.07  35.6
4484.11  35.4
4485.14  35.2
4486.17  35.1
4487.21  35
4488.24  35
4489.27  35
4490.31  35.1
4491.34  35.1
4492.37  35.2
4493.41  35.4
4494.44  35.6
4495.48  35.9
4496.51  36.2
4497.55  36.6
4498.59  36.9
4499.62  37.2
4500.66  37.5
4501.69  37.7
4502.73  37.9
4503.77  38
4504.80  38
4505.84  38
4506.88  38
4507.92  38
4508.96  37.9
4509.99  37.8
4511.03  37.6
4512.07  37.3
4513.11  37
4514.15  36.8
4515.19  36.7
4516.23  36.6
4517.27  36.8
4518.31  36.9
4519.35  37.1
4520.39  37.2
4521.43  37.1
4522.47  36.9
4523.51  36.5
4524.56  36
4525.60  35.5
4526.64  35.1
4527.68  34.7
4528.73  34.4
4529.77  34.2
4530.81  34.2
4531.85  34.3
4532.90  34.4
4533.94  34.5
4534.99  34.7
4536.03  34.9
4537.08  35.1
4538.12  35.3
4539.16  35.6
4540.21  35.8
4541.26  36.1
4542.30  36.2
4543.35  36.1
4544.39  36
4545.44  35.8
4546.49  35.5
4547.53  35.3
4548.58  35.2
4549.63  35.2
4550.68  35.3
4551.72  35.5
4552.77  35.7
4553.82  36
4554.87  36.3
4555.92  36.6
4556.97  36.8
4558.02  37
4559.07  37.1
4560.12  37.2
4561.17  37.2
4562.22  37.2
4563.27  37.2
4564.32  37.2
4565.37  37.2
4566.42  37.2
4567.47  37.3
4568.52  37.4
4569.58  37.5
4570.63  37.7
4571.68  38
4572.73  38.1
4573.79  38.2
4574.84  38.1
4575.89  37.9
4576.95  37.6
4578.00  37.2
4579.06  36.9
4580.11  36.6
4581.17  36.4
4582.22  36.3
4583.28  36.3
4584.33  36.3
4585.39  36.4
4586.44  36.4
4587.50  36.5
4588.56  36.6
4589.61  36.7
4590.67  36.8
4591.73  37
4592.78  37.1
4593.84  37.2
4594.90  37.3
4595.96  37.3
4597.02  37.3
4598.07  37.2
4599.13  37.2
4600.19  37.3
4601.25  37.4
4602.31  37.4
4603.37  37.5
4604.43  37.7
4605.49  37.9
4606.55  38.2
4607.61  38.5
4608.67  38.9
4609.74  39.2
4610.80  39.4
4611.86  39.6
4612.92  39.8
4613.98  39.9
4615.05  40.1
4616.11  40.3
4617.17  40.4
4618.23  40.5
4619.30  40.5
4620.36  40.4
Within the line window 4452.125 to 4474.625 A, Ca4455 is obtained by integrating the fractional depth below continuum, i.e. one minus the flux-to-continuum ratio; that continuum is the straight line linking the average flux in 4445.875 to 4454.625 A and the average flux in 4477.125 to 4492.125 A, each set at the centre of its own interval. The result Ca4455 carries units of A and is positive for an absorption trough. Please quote 0.6 A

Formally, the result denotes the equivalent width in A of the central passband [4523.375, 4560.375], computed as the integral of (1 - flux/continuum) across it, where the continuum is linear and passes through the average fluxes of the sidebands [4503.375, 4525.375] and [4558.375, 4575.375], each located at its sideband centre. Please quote 1.8 A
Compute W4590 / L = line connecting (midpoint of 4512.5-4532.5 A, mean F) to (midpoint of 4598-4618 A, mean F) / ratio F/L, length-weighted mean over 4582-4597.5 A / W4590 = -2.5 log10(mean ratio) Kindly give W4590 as 0.04 mag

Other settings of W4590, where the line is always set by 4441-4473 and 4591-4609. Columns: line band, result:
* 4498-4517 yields -0.05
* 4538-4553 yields 0.03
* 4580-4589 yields 0.03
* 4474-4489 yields 0.00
